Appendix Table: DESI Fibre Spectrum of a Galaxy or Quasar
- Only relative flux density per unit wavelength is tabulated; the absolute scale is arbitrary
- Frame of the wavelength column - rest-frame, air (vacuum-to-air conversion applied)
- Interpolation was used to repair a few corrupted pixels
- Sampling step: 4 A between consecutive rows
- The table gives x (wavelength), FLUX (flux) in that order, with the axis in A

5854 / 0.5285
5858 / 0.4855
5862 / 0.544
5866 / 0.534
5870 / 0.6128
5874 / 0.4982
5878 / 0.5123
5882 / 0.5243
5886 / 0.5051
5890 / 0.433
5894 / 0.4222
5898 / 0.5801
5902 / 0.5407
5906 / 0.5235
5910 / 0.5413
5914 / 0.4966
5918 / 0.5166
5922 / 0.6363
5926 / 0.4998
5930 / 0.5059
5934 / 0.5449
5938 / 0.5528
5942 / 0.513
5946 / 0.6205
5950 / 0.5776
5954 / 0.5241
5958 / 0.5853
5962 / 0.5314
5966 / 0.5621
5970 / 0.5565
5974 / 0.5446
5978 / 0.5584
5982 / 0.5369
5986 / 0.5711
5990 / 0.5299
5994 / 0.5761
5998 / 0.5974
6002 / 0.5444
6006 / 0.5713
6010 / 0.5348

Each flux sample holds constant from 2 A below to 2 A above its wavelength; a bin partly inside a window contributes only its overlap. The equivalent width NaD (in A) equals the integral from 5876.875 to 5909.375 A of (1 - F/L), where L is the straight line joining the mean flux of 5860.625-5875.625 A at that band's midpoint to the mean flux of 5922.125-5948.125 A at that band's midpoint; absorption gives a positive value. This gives 2.45 A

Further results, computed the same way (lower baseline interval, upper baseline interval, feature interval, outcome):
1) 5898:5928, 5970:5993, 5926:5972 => -0.4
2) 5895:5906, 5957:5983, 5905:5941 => 0.7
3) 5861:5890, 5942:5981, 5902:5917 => 0.4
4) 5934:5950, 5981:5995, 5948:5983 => 0.2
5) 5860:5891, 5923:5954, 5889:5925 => 0.8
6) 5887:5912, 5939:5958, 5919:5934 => -0.2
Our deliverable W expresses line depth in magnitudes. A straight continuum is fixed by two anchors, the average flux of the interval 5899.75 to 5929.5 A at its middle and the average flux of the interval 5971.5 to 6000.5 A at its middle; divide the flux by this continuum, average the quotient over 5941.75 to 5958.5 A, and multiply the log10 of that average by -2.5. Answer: -0.04 mag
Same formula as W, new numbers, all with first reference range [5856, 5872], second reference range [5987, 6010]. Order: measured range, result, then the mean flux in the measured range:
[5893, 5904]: 0.05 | 0.523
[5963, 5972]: 0.00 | 0.556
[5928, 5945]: 0.04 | 0.535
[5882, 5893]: 0.15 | 0.475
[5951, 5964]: 0.01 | 0.549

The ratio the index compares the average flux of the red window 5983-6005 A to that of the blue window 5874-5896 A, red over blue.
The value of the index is 1.17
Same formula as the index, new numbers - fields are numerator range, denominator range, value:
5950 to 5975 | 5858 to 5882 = 1.03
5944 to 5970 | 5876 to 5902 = 1.13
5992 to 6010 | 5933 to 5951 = 1.01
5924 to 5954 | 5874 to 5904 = 1.08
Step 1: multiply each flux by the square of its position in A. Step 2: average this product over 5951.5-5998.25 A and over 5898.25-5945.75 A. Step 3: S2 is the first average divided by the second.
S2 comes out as 1.0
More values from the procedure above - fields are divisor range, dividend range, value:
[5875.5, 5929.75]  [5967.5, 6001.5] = 1.11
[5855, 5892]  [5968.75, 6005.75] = 1.12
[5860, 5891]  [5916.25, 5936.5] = 1.05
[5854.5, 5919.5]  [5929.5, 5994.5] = 1.10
